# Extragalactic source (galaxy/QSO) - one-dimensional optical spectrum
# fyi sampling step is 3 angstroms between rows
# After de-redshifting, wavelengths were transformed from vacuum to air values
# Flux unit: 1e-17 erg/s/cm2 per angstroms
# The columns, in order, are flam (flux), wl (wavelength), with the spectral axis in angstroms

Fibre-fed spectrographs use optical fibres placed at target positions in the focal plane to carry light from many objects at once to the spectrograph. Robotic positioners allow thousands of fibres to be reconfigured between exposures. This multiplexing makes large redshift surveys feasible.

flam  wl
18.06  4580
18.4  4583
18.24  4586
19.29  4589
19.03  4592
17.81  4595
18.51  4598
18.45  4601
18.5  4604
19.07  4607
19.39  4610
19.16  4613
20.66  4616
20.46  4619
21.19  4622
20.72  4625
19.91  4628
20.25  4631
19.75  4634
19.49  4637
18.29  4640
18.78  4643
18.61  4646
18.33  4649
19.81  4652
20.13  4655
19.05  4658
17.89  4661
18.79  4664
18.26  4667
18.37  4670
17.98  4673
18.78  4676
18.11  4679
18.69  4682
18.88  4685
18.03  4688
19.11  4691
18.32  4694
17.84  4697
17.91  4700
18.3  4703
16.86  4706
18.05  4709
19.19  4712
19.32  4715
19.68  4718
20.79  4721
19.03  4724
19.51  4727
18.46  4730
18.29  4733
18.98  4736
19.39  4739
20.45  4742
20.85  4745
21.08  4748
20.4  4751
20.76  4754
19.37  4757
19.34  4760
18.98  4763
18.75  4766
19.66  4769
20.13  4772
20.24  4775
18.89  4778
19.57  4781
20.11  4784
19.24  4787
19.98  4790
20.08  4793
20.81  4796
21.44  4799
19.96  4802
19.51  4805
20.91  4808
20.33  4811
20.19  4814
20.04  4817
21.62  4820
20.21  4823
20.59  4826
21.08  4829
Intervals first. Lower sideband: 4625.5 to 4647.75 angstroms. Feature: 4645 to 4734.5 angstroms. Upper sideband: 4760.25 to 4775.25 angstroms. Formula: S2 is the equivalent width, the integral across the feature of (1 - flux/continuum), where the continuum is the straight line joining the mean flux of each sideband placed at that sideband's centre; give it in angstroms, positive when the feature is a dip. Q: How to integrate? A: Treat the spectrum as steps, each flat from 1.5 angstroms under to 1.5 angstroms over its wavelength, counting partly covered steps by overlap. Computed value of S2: 3.3 angstroms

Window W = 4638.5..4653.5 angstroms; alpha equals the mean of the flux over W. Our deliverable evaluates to 18.8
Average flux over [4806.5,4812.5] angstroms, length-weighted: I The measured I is 20.6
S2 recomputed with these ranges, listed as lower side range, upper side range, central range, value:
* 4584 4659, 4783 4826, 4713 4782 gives 1.26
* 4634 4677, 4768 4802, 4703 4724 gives 0.44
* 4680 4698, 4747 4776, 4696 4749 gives 0.05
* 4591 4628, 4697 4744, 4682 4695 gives 0.32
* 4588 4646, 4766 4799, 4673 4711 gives 2.66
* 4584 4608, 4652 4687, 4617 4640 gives -1.86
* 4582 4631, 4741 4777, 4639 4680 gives 1.87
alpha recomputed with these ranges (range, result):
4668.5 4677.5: 18.4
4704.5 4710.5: 17.5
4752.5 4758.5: 20.1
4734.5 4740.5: 19.2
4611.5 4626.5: 20.4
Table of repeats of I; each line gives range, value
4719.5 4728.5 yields 19.8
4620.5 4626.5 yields 21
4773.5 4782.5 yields 19.6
